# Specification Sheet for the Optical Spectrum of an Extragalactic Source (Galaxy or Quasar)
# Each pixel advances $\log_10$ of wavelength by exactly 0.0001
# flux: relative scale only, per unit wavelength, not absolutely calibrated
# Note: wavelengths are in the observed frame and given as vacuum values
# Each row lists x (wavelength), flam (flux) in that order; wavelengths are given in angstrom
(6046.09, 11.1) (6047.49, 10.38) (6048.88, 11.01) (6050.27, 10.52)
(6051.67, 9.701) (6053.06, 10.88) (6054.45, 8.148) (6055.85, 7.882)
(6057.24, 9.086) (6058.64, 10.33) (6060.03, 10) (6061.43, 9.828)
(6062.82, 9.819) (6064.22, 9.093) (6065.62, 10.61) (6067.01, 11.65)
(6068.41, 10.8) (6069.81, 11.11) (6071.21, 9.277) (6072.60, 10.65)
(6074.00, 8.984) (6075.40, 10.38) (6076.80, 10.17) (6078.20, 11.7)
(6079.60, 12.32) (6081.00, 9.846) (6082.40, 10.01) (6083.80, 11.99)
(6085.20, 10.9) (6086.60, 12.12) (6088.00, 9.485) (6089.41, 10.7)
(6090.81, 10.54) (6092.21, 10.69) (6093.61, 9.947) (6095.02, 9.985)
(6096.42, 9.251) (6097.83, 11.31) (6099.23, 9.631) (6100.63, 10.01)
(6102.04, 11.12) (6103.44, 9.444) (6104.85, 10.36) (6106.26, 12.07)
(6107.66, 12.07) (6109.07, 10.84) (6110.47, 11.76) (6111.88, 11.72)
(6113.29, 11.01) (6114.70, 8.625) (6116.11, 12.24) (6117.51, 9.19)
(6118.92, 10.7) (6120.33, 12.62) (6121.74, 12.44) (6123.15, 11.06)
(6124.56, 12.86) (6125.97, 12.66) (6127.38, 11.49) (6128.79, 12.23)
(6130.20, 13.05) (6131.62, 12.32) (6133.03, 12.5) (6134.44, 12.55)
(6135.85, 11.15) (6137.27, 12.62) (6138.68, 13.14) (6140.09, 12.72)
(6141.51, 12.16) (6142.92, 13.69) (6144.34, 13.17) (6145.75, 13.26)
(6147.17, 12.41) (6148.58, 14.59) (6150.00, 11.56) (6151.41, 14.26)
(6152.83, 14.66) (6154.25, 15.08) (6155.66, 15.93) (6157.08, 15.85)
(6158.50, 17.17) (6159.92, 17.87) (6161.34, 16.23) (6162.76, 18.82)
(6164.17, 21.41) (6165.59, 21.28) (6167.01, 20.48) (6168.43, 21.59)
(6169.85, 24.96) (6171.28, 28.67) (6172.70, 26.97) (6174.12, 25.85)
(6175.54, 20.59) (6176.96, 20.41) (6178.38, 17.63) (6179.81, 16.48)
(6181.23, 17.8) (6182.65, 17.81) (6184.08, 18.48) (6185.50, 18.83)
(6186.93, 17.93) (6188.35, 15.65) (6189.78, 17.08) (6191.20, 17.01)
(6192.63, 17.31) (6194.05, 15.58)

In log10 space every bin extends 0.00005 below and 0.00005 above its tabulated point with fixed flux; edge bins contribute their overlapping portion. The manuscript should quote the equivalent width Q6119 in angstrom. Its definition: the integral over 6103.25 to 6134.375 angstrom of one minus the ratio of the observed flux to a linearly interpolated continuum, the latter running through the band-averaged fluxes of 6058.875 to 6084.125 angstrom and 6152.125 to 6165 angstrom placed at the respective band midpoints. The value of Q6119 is 5.5 angstrom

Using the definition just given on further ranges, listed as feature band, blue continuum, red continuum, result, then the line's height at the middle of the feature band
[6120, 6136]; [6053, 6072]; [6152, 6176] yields 4.1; 16.5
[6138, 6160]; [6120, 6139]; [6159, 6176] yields 4.0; 17.3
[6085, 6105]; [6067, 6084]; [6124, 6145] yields 1.6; 11.2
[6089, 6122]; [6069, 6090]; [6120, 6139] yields 2.2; 11.5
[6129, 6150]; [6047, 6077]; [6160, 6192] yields 5.1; 16.8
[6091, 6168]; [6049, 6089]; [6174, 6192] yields 9.1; 14.6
